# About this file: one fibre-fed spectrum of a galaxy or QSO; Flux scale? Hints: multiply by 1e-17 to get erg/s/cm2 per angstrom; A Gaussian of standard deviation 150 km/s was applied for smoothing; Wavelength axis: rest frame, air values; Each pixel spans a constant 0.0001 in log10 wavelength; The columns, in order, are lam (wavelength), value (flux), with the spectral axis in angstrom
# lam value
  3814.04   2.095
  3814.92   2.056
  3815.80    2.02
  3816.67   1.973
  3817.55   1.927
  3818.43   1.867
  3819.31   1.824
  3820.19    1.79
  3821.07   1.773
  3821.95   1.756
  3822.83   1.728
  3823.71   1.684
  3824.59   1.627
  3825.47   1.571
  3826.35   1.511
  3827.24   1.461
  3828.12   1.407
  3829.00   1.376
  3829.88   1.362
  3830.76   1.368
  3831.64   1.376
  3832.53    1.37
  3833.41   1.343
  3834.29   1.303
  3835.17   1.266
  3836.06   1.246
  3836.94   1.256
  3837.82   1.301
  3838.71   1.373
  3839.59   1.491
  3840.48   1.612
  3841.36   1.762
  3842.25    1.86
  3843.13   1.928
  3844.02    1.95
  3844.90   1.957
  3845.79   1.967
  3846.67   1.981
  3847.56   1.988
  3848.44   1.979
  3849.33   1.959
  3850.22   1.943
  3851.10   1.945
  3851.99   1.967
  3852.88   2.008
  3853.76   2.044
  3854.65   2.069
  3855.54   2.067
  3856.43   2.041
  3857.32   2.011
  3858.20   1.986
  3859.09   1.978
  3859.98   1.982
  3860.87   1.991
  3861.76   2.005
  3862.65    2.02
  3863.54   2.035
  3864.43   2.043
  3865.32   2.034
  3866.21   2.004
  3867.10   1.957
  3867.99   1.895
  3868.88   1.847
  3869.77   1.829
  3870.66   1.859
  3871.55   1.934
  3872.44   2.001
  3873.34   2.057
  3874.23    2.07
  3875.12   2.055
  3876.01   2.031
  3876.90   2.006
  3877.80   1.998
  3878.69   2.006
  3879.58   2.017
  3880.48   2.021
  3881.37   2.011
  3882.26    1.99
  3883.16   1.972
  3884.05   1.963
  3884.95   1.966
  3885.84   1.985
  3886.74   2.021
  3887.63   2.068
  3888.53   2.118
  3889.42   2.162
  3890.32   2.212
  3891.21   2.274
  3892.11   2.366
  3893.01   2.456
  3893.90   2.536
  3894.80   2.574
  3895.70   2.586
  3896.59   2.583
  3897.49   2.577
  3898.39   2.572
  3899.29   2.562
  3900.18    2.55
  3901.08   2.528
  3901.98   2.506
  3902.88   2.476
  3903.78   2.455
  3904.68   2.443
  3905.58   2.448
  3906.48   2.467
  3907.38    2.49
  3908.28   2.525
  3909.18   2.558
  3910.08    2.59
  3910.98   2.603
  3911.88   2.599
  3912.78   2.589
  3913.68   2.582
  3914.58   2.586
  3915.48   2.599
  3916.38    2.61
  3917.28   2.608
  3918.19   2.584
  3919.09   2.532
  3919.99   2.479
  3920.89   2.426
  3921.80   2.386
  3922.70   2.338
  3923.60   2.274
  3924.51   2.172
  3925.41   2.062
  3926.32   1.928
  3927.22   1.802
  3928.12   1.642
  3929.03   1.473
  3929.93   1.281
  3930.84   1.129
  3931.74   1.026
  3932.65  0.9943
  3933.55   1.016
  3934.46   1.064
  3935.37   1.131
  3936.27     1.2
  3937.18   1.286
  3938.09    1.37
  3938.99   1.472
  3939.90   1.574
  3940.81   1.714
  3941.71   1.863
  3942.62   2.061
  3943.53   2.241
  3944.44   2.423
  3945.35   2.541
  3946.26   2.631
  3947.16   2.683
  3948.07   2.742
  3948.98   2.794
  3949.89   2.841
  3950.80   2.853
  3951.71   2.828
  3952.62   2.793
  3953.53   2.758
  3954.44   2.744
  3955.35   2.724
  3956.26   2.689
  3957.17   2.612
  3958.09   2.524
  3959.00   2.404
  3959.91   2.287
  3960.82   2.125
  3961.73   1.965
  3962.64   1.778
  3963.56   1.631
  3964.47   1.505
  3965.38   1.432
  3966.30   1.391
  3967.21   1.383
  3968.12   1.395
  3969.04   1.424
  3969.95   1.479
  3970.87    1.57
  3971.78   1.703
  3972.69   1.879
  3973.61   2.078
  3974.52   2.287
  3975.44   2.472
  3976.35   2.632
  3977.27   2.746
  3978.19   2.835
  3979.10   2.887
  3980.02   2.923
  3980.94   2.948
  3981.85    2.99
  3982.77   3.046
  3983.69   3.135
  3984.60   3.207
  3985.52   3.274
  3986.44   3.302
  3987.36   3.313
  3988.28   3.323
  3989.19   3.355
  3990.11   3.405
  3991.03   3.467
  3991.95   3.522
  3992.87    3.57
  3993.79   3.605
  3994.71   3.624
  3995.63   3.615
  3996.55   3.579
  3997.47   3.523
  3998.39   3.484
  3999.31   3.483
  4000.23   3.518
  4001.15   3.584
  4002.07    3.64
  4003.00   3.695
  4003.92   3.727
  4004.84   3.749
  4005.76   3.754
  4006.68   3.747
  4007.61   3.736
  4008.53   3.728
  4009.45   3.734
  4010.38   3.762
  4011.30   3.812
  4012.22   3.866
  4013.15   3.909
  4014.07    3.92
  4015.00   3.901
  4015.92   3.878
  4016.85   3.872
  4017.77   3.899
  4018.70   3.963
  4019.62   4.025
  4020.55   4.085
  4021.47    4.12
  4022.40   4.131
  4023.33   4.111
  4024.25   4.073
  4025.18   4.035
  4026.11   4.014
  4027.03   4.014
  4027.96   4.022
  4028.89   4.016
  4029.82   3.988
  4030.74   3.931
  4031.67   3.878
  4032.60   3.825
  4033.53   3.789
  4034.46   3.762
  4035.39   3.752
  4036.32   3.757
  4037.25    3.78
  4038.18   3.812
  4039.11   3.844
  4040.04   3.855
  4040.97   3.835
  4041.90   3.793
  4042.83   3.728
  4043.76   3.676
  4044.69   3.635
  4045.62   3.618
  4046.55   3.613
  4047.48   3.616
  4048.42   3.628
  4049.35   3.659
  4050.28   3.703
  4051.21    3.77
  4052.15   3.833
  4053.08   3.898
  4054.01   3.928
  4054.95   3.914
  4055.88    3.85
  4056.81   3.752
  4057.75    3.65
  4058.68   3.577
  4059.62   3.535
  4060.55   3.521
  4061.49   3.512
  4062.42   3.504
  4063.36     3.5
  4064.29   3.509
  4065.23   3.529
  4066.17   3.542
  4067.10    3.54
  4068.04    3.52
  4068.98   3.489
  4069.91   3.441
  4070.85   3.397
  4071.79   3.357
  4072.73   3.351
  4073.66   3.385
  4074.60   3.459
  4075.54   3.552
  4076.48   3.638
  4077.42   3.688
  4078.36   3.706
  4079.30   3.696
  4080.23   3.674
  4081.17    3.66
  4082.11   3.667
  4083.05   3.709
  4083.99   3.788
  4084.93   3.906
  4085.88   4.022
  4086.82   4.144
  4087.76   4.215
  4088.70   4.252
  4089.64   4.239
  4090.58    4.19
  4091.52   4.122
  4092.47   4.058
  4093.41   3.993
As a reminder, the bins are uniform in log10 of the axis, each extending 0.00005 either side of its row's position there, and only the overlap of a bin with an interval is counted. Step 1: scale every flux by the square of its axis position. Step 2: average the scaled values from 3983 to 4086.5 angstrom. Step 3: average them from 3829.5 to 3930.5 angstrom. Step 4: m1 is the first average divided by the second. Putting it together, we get 1.9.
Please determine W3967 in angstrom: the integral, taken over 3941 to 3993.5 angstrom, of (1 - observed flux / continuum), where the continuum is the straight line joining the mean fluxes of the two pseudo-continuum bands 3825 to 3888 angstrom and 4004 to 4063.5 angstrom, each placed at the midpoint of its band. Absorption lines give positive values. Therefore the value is 9.6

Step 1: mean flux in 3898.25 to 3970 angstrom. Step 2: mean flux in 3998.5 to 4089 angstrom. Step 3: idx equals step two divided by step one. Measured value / 1.75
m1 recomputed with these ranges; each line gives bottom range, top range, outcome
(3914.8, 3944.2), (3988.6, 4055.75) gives 2.16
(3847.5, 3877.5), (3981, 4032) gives 2.00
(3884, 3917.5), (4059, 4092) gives 1.65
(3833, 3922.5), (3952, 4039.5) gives 1.60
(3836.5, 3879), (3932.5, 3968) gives 1.12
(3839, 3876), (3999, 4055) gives 2.13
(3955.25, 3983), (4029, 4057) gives 1.81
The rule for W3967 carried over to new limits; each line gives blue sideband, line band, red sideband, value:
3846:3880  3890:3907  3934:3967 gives -3.7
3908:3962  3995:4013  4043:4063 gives -3.6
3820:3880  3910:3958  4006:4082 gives 8.7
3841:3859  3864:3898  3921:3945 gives -4.7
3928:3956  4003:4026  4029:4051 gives -4.2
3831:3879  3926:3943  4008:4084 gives 7.9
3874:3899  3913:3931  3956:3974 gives -1.4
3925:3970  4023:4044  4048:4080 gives -4.8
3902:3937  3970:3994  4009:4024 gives 3.2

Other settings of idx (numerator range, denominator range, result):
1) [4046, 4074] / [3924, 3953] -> 1.90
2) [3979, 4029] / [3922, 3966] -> 1.82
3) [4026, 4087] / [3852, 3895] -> 1.81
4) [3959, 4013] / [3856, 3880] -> 1.46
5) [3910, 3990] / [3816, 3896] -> 1.19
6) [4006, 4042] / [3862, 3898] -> 1.85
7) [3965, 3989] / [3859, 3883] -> 1.23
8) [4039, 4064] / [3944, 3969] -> 1.61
